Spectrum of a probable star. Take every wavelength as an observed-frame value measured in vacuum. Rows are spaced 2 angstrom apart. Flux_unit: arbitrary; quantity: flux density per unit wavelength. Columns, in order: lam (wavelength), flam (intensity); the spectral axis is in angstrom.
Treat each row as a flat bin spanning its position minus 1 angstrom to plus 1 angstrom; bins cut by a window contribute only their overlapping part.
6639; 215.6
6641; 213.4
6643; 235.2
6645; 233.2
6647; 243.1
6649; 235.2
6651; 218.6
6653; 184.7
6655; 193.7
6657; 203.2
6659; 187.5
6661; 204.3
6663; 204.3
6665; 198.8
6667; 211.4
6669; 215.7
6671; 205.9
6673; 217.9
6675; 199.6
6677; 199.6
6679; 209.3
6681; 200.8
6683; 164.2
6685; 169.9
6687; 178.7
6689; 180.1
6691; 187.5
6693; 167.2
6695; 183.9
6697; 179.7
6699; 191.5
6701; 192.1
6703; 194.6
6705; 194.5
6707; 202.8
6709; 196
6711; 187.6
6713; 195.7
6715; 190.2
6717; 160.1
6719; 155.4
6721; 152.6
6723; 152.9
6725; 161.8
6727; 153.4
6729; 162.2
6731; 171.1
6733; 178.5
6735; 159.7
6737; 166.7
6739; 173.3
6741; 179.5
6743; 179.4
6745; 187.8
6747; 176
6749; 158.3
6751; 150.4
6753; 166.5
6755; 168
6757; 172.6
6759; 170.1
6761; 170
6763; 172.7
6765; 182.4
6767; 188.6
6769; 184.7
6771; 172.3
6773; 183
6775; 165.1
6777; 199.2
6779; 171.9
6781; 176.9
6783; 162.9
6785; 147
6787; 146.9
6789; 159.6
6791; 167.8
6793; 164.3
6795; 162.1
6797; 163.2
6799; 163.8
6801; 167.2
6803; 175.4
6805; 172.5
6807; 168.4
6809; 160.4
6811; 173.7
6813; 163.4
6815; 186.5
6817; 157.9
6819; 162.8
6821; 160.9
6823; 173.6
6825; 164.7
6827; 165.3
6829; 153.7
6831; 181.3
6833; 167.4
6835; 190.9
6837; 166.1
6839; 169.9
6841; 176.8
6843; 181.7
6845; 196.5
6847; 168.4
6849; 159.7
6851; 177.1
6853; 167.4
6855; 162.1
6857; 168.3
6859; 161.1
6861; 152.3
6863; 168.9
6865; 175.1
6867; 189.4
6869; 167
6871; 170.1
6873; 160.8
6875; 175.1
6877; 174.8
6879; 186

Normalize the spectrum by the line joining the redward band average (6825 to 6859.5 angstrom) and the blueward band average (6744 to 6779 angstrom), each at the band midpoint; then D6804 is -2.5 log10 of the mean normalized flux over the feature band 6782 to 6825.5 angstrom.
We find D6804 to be 0.052 mag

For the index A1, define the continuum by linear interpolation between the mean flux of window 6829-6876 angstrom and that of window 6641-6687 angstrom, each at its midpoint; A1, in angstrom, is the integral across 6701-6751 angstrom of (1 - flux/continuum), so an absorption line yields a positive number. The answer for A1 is 5.2 angstrom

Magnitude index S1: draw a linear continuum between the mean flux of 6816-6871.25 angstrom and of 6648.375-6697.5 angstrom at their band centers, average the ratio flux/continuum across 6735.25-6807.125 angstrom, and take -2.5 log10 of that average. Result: 0.07 mag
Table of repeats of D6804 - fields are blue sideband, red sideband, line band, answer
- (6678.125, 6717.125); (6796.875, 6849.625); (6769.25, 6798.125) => 0.05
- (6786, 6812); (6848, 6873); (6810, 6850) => -0.03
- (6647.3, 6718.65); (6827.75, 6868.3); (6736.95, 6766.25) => 0.08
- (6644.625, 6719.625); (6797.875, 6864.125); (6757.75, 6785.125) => 0.03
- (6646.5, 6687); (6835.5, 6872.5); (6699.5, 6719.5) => 0.04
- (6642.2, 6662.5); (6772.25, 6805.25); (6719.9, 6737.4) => 0.16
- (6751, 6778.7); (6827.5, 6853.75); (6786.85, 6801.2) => 0.08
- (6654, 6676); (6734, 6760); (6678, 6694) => 0.07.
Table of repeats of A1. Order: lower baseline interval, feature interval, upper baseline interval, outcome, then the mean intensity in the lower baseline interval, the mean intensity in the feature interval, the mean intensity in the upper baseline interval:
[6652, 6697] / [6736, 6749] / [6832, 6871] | 0.68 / 194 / 176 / 172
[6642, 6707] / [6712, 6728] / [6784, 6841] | 1.99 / 200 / 165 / 166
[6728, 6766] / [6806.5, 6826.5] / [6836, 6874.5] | 0.41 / 171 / 167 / 171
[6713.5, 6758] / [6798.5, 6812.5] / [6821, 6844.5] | 0.16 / 167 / 169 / 172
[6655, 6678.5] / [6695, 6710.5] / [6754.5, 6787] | 0.09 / 204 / 192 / 173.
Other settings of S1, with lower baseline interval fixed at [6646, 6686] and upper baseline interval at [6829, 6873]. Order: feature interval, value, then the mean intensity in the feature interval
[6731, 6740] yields 0.131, 170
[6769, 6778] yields 0.027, 180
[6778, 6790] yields 0.141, 161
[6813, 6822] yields 0.068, 167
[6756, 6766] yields 0.081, 174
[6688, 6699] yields 0.102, 181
